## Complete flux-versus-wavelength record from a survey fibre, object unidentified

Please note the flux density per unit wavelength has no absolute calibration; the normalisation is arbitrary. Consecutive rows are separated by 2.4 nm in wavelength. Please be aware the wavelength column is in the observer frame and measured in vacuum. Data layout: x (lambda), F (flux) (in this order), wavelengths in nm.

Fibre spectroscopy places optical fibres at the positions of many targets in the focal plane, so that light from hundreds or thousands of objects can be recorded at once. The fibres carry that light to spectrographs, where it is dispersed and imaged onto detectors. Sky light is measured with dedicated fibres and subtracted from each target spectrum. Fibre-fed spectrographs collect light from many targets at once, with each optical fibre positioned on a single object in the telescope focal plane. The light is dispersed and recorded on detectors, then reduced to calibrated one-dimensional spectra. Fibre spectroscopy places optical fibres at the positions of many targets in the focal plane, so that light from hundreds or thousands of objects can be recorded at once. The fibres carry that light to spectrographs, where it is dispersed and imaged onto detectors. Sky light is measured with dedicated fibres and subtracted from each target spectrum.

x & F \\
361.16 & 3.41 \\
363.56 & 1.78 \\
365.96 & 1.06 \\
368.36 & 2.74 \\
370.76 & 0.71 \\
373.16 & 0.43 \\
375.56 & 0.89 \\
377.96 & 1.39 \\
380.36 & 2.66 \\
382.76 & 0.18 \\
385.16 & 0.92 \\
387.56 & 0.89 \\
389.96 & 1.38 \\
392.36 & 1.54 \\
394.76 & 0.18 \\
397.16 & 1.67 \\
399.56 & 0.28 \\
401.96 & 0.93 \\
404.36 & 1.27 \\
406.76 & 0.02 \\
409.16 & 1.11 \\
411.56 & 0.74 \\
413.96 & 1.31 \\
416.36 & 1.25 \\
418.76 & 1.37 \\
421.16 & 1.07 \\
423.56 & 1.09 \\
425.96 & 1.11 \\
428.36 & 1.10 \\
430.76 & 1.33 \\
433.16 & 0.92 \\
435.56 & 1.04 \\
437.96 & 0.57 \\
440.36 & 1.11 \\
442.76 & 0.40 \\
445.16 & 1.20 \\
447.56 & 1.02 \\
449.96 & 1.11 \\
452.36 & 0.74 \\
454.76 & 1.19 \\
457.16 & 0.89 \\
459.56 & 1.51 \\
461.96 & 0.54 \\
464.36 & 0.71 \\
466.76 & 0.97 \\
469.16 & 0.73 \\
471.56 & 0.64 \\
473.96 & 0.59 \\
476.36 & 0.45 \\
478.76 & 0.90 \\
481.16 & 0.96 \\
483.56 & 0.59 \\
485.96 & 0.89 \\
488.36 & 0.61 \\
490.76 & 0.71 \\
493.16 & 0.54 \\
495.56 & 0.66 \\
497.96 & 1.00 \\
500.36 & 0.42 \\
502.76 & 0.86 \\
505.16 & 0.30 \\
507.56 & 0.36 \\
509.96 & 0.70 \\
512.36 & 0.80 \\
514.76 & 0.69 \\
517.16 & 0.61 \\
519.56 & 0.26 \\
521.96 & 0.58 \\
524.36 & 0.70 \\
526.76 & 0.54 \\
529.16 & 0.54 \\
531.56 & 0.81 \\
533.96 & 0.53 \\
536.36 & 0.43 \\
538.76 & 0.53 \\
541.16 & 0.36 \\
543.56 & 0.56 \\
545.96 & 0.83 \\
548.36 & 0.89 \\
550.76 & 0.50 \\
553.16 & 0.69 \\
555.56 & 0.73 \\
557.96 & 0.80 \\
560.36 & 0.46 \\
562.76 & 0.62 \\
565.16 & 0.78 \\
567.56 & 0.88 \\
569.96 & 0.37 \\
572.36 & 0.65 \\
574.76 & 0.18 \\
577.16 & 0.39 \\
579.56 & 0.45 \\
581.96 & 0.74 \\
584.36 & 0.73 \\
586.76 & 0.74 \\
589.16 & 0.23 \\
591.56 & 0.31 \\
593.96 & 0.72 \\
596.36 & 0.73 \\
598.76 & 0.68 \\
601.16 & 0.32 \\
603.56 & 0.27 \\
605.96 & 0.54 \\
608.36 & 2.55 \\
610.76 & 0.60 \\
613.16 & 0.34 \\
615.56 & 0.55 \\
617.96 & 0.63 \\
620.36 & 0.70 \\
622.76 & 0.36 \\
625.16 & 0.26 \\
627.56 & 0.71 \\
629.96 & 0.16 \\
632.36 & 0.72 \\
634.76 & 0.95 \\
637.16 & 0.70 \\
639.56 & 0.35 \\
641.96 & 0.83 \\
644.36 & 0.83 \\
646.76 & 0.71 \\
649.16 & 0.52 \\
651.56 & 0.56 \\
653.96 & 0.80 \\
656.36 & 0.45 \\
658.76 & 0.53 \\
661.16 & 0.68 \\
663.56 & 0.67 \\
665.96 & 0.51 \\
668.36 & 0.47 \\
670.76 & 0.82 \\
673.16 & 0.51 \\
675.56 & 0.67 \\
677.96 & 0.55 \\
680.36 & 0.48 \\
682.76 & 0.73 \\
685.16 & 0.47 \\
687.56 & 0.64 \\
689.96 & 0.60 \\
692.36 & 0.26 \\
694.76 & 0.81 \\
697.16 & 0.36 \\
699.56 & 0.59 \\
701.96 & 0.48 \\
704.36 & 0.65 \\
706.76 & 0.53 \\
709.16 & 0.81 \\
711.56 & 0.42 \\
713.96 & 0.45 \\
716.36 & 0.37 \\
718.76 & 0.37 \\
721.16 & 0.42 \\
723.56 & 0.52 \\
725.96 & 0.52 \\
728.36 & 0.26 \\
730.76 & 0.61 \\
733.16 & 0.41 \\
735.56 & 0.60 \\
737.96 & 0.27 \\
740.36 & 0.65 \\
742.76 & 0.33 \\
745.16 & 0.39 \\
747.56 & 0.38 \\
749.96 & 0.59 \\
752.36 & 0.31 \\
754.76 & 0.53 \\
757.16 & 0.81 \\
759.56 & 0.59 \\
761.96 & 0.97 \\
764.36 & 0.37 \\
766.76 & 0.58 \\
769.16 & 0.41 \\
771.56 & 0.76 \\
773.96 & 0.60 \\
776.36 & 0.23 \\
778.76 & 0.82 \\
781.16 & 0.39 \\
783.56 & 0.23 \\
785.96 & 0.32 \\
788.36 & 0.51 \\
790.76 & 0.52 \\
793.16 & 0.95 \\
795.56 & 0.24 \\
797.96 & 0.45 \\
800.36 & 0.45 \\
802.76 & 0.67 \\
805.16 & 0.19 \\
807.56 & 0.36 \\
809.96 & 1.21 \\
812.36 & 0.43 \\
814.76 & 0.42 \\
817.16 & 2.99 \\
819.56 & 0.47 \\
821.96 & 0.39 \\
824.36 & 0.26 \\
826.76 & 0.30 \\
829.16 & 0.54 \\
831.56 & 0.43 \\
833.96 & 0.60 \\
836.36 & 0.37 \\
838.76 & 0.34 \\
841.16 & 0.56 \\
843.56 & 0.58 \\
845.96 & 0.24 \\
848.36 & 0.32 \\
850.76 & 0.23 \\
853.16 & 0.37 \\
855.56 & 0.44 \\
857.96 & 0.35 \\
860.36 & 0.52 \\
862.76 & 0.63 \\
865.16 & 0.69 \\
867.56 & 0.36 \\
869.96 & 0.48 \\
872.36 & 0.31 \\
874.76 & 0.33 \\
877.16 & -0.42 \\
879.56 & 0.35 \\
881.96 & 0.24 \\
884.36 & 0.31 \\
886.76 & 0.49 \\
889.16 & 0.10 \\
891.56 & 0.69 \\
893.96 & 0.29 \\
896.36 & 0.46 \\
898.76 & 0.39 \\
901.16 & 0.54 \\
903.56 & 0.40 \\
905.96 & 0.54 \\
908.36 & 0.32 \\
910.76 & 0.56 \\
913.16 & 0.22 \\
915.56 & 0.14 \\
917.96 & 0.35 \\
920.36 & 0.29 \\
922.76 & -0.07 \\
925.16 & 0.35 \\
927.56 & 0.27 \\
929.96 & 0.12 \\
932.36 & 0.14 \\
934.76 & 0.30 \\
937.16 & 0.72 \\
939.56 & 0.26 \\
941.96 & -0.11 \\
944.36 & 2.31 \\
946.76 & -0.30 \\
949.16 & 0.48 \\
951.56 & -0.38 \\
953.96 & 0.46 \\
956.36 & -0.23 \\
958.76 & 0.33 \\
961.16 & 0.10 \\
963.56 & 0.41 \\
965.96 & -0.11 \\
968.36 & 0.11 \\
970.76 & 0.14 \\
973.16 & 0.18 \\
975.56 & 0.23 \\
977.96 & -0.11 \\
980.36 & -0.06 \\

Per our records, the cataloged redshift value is 0.633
